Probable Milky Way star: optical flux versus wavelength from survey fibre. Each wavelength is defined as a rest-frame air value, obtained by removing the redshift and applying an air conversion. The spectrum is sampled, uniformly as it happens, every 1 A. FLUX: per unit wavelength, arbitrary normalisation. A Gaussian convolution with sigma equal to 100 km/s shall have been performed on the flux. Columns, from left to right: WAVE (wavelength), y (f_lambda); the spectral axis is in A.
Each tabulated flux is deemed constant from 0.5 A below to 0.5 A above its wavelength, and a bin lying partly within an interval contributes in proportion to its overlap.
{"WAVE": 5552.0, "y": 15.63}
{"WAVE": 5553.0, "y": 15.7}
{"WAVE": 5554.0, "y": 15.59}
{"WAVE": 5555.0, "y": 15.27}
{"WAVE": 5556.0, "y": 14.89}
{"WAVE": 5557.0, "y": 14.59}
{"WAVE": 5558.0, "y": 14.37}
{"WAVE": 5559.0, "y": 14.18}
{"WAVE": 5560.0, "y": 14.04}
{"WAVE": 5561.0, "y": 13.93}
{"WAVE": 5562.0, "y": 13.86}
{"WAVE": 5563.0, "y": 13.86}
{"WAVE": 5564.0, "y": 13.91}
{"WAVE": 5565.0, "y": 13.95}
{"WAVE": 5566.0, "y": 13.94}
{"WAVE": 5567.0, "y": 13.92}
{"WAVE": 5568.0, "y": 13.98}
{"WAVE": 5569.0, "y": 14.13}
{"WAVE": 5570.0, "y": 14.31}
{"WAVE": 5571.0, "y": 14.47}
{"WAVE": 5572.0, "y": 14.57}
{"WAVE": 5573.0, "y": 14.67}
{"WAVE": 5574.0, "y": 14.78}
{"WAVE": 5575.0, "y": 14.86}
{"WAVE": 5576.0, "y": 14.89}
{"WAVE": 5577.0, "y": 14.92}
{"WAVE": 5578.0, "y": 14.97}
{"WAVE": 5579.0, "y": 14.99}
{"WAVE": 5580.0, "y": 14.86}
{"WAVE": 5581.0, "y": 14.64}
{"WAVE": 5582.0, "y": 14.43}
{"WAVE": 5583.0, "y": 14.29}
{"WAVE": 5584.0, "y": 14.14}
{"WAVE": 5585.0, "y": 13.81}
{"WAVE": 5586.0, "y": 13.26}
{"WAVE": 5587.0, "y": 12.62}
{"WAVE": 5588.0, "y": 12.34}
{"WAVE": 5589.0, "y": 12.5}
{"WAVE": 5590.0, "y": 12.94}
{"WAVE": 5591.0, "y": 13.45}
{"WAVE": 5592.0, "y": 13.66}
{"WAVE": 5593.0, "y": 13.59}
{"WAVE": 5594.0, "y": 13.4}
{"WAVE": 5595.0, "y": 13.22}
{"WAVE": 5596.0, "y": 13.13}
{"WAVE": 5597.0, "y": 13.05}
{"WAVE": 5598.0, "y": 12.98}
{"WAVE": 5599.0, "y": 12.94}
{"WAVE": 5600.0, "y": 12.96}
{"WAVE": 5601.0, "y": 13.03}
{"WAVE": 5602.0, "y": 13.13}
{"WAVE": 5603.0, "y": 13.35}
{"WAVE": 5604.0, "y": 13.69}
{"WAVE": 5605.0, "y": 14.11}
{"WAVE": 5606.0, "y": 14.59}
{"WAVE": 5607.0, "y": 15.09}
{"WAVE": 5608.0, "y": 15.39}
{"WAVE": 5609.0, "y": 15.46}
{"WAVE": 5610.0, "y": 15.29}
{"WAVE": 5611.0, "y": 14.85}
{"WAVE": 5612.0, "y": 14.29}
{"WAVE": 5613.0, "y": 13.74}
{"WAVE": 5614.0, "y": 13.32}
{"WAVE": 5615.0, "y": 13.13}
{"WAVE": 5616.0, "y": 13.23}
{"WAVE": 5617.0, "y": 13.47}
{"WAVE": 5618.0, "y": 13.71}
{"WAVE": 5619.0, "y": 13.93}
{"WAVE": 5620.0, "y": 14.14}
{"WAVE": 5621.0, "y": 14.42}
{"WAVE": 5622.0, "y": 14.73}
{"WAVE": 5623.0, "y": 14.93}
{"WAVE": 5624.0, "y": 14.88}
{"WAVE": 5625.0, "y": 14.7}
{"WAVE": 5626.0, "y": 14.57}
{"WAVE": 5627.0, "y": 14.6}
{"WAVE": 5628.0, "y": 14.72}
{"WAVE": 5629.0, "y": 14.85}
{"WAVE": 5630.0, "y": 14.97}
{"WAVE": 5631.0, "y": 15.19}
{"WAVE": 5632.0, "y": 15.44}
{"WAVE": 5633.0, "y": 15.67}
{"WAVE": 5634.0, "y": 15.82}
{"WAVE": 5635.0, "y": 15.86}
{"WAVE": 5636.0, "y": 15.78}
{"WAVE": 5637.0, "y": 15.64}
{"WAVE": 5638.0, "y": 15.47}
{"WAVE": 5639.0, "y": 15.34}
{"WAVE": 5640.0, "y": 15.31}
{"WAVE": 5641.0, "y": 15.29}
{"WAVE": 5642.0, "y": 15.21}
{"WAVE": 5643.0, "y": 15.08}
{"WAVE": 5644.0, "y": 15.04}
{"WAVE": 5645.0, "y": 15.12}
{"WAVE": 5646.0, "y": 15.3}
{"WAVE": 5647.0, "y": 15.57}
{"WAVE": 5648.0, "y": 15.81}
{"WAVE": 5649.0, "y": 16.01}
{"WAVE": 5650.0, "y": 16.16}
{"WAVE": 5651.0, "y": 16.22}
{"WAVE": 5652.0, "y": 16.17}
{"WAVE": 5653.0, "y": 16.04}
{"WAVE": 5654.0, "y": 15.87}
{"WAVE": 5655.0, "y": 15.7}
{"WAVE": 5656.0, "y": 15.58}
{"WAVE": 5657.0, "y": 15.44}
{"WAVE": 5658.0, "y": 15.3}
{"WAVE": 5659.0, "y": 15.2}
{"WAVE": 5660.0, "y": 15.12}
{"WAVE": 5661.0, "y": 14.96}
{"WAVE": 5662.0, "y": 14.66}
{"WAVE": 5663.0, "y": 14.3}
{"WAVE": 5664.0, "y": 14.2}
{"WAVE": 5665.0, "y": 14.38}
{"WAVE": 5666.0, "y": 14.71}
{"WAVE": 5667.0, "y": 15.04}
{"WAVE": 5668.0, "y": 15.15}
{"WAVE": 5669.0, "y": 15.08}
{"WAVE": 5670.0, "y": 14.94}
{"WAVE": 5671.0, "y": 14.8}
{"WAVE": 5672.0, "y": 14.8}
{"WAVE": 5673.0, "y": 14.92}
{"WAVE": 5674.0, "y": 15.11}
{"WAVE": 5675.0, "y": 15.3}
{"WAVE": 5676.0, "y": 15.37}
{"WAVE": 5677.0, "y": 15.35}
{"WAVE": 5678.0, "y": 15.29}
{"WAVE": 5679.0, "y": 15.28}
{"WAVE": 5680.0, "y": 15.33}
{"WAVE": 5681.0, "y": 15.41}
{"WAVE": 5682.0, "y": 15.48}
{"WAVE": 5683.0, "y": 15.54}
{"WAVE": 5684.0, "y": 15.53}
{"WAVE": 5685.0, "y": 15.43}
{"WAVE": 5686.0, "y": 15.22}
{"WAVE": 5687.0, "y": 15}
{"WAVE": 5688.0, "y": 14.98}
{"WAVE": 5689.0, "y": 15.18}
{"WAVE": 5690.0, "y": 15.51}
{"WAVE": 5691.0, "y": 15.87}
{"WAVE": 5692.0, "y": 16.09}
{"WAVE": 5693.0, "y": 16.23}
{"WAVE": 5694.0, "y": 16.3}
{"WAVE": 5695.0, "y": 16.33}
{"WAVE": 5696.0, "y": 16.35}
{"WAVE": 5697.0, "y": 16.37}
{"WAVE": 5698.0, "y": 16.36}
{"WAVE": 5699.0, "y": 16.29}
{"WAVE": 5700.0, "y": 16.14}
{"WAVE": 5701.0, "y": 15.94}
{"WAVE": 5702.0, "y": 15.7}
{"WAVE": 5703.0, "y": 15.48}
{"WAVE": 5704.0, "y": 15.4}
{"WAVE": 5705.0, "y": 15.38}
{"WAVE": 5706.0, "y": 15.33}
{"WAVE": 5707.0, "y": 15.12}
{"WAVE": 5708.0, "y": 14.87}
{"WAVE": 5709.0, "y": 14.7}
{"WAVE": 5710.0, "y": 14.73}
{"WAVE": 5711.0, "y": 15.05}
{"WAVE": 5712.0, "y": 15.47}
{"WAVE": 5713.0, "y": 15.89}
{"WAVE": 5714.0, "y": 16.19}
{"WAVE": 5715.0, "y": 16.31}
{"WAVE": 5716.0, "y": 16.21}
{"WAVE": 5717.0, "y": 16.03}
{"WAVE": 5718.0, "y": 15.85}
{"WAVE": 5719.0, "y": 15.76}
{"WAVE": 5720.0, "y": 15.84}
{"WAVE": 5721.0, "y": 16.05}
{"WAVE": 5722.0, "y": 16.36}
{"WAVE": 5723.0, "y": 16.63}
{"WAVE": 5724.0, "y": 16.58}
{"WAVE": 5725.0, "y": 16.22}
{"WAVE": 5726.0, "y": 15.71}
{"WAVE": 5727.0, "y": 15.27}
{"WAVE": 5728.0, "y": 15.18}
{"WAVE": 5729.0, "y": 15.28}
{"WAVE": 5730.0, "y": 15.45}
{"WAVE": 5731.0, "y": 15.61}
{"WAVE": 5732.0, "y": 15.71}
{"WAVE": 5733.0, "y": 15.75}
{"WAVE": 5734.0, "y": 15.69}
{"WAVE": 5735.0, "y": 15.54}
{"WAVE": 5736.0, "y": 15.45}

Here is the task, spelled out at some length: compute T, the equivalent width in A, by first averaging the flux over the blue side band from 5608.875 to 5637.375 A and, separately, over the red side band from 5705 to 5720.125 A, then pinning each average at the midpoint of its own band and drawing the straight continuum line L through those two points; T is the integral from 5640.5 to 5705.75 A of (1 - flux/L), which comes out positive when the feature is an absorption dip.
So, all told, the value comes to -1.25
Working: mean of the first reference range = 14.7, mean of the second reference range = 15.5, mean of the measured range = 15.4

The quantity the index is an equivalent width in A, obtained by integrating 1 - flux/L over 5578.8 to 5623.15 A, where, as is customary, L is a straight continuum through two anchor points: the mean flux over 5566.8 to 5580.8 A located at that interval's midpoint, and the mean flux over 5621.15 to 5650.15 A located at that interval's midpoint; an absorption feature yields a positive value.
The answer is 3.2 A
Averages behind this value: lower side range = 14.6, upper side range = 15.3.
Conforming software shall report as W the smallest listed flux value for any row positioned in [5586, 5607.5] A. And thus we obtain 12.34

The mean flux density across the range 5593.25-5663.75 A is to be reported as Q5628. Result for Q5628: 14.7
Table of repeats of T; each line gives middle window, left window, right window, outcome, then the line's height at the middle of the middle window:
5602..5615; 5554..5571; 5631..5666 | 0.47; 14.9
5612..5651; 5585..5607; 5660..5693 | -2.18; 14.1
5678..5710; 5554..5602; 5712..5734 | -0.21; 15.5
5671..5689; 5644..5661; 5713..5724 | 0.68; 15.8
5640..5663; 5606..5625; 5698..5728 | -0.93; 14.9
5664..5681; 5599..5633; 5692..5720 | 0.21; 15.2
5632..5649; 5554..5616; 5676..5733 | -0.78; 14.8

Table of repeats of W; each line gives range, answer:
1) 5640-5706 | 14.2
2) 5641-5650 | 15.04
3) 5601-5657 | 13.03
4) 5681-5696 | 14.98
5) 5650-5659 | 15.2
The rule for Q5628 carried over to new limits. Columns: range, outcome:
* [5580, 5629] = 13.9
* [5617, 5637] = 14.9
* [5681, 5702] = 15.8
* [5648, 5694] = 15.3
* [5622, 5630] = 14.8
